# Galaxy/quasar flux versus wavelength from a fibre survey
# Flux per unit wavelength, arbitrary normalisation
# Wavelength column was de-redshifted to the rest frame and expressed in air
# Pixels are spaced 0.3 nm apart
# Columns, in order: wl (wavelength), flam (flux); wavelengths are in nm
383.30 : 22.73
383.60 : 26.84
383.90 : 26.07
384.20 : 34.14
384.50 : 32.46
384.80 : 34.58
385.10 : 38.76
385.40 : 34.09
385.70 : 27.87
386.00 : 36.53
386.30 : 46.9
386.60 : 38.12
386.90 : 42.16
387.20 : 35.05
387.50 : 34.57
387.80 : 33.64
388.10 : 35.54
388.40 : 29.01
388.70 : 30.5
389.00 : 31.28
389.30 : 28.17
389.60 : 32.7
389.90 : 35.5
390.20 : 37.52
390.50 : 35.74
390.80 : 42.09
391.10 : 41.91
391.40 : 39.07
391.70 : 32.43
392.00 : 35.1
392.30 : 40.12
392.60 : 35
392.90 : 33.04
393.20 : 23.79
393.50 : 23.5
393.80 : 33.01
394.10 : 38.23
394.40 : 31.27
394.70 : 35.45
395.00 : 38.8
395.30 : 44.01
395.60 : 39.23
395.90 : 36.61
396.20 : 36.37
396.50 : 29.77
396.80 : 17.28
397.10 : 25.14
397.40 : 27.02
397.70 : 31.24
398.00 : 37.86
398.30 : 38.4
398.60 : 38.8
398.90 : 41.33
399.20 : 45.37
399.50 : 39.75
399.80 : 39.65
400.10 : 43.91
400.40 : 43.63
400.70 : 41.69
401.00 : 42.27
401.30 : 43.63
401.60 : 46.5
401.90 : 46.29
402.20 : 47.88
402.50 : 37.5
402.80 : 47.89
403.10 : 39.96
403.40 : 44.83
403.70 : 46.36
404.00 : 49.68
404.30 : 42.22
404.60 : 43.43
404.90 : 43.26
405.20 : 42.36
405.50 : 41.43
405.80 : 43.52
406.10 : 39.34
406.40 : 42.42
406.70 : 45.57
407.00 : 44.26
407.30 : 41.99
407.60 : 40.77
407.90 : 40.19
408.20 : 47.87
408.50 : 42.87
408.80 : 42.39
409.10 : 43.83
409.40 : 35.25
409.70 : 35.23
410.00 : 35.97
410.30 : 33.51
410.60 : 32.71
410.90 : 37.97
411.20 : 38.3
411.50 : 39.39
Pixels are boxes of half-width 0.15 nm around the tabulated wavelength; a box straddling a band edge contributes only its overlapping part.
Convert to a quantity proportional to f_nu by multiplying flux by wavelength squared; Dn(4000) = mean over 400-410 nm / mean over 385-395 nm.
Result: 1.33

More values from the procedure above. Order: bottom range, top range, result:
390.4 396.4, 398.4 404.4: 1.27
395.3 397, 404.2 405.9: 1.36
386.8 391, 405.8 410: 1.32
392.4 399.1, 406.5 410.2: 1.31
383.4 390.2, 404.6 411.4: 1.33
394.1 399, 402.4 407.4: 1.32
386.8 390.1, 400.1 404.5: 1.42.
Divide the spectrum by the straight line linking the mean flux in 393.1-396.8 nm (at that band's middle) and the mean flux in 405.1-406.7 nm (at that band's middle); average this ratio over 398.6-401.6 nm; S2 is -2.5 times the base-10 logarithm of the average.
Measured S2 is -0.13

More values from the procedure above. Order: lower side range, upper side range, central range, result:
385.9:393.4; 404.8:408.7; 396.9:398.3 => 0.25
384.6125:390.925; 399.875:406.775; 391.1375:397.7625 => 0.17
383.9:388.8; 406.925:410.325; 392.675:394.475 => 0.20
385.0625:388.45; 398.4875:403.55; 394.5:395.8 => 0.03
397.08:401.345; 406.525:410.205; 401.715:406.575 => -0.09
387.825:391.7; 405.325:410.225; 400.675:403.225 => -0.12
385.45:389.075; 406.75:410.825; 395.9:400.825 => 0.05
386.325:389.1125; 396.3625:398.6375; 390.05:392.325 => -0.14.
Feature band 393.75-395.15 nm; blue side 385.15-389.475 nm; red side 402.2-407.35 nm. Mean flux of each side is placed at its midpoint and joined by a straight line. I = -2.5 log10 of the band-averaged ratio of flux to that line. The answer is 0.08 mag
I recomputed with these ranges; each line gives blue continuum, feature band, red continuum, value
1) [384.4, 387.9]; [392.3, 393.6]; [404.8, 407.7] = 0.26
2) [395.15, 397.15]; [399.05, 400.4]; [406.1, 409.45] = -0.18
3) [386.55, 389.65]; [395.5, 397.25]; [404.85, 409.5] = 0.22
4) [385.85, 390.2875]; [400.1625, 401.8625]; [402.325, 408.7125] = -0.07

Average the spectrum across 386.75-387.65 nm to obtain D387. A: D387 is 37.3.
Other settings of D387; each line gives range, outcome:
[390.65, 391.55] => 41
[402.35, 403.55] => 42.5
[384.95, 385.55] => 36.4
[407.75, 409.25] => 43.4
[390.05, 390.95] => 38.4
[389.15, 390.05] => 32.1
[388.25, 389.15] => 30.3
